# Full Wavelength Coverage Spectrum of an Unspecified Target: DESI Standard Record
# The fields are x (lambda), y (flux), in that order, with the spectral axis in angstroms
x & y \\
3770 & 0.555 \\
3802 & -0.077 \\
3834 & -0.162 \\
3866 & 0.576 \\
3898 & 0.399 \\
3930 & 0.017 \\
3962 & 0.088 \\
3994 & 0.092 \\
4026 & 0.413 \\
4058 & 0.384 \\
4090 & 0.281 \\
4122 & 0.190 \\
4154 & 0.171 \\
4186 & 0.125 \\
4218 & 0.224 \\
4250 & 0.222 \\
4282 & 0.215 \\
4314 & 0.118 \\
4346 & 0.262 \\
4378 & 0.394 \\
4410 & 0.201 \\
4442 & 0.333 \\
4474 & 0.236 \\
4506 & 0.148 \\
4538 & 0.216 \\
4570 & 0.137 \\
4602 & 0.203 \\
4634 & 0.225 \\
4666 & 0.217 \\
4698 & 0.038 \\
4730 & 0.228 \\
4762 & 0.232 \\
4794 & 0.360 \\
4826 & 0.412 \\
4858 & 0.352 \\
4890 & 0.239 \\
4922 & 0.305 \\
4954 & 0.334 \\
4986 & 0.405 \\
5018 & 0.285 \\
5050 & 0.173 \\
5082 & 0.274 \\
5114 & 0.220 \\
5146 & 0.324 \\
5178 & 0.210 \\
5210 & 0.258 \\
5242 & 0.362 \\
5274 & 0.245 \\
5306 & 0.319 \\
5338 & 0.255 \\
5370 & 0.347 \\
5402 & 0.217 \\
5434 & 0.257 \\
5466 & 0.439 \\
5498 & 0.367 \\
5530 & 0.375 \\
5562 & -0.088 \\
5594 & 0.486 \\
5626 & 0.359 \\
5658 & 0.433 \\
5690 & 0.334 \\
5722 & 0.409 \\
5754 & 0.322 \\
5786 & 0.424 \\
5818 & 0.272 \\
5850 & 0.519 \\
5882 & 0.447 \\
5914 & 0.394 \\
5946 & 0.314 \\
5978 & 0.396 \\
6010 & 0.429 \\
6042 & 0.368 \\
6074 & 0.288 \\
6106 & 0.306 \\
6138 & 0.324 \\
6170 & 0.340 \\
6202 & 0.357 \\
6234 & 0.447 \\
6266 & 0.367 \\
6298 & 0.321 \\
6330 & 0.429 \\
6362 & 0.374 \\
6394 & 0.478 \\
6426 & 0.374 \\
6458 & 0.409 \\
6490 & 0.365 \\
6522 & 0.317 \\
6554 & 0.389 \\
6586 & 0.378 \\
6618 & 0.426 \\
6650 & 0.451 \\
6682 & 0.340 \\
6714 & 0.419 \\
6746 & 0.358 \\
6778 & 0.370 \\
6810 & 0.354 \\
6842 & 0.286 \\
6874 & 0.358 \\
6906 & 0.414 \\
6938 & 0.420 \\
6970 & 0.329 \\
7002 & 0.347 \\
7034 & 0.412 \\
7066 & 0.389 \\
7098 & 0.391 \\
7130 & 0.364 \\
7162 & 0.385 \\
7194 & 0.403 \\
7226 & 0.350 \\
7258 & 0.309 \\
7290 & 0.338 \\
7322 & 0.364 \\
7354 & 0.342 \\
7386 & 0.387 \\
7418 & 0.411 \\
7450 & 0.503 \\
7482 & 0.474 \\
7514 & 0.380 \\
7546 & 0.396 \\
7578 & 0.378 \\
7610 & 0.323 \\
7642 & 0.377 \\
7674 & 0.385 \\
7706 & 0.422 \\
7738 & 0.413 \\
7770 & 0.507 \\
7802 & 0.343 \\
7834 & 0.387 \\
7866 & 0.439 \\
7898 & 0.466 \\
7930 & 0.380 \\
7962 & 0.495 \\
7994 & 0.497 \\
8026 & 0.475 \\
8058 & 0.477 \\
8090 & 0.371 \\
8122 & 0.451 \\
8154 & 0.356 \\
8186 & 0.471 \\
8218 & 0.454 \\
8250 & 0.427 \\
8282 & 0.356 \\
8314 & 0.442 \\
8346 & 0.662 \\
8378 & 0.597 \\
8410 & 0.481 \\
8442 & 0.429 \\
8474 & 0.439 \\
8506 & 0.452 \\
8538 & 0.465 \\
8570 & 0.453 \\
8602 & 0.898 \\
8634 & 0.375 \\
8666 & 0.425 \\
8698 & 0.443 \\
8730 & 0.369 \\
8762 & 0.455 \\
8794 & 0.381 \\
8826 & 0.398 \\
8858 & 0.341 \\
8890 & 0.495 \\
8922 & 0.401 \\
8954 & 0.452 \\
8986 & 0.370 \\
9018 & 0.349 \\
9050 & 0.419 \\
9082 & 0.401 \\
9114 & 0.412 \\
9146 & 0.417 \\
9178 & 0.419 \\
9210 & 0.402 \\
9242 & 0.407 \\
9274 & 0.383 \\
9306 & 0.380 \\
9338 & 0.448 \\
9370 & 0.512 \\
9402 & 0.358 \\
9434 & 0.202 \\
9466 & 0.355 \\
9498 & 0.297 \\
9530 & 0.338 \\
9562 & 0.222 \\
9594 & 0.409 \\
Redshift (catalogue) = 0.72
